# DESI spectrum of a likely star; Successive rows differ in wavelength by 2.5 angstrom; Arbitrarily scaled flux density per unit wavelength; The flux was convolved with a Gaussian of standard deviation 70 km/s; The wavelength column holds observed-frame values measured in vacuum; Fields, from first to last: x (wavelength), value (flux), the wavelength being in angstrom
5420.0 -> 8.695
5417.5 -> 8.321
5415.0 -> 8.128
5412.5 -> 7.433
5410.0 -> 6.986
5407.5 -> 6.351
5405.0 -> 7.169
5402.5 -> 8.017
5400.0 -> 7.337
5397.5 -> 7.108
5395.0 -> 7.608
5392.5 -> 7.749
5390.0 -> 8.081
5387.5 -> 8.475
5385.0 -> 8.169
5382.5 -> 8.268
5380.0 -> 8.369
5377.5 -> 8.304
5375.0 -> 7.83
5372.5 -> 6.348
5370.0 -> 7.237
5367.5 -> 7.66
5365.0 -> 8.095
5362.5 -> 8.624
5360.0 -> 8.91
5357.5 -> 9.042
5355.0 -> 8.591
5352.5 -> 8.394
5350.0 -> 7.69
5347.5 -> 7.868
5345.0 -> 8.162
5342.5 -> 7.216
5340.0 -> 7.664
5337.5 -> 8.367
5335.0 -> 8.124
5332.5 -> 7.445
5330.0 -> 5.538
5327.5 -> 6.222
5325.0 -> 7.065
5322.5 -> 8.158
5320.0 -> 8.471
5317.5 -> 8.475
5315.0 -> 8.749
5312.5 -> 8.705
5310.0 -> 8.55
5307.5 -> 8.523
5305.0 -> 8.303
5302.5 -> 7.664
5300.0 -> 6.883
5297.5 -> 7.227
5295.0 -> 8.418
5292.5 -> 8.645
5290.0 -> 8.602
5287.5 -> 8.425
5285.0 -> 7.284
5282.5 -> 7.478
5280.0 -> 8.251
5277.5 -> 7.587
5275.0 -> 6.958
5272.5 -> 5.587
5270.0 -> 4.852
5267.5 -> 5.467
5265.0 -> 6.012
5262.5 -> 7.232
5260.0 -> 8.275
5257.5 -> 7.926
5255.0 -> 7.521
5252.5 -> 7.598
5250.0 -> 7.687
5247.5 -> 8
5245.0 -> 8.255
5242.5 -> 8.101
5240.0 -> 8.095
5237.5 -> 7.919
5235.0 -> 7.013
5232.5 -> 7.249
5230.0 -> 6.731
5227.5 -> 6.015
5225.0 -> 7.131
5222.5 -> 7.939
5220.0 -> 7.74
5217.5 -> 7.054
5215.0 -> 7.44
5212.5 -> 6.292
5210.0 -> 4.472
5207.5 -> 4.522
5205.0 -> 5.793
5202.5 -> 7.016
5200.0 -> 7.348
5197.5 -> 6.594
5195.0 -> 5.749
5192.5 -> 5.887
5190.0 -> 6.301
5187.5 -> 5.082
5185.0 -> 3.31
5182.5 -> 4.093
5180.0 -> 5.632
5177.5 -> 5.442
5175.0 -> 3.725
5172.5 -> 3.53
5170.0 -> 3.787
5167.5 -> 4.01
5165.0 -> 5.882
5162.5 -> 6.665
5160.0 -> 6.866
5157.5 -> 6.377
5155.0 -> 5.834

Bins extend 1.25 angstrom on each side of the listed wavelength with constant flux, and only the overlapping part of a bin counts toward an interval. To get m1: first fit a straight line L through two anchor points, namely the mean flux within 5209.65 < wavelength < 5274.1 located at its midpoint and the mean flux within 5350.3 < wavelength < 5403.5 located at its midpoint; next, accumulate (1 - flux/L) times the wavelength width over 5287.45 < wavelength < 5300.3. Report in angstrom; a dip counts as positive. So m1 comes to -1.1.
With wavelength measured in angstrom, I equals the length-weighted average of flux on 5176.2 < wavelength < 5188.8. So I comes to 4.71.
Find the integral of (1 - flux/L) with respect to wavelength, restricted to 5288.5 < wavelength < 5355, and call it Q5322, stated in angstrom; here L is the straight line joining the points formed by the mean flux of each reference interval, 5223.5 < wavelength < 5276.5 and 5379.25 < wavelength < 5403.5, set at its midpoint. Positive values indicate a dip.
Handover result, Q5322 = -3.4 angstrom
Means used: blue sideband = 7.13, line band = 7.9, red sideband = 7.91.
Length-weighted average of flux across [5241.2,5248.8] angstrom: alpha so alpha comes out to 8.12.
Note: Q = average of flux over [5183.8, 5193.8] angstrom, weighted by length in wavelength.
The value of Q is 5.16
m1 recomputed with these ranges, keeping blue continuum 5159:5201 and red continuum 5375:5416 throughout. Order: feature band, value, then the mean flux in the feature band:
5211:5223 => -3.2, 7.19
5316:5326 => -1.8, 8.08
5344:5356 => -1.5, 8.13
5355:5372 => -2.0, 8.2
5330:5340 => -0.9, 7.63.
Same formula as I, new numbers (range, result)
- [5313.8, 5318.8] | 8.61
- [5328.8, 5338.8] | 7.38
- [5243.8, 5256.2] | 7.81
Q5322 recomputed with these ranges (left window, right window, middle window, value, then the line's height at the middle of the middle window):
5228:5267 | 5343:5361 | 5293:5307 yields 0.22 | 7.92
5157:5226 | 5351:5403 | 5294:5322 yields -3.90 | 7.17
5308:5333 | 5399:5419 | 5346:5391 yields -2.92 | 7.62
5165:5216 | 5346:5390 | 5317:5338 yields -0.03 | 7.47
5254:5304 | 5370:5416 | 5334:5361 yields -2.40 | 7.51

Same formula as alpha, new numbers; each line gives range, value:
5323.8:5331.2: 6.27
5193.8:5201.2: 6.56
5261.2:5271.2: 5.91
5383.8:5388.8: 8.32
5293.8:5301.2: 7.51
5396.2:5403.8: 7.49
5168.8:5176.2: 3.68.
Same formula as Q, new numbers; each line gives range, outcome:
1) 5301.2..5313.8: 8.34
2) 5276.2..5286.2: 7.65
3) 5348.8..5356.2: 8.23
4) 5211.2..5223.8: 7.28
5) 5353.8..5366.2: 8.65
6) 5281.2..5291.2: 7.95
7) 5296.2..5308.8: 7.73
